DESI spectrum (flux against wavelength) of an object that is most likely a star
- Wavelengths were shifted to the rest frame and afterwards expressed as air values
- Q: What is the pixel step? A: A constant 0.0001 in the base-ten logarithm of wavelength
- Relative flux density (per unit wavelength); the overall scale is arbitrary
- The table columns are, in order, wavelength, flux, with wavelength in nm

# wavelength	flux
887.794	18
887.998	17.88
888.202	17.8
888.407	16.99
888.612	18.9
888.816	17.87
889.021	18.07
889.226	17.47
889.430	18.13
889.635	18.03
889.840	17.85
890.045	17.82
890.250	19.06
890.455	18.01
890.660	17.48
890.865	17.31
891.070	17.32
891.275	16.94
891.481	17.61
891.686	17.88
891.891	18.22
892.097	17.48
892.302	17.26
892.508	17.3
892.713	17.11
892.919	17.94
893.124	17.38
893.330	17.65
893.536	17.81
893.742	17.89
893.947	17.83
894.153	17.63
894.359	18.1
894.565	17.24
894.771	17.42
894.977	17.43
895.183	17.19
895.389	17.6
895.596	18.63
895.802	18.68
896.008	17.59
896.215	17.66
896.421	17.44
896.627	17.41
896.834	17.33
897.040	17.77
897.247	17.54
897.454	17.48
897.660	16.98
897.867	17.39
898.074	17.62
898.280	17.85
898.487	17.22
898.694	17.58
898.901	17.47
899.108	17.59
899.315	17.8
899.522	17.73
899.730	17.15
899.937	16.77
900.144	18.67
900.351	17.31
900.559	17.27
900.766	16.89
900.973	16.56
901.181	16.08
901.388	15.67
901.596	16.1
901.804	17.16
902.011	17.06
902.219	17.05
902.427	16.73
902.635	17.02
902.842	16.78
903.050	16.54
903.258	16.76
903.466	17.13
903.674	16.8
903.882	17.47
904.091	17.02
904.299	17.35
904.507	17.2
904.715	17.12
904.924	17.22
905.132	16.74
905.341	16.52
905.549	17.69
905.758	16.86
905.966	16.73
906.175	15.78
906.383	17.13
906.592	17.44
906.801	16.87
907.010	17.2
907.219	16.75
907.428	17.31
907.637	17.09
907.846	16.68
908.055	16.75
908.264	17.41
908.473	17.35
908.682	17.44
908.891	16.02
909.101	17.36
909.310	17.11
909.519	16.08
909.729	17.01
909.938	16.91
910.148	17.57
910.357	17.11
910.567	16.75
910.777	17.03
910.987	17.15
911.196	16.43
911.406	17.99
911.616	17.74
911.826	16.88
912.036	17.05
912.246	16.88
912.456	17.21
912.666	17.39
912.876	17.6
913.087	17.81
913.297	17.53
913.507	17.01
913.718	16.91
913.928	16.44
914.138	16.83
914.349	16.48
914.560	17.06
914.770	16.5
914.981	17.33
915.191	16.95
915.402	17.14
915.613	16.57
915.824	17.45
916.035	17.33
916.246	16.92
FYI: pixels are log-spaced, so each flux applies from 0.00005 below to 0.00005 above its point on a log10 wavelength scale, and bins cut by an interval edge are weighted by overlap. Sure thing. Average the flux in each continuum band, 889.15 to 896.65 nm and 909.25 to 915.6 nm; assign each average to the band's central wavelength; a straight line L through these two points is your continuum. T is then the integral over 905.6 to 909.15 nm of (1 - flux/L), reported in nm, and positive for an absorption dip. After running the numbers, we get 0.055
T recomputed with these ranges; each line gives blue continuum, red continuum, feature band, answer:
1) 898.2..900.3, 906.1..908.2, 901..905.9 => 0.10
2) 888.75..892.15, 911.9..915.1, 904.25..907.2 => 0.06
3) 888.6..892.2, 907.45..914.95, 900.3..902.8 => 0.10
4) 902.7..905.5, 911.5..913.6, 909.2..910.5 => 0.02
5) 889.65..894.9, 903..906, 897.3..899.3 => -0.02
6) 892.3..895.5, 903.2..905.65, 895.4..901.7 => -0.01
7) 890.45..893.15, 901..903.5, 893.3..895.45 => -0.04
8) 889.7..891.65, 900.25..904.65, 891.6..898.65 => -0.09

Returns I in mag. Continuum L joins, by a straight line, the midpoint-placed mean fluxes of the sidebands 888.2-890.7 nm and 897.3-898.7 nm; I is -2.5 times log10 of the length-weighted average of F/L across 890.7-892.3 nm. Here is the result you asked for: 0.020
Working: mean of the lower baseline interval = 18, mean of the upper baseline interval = 17.4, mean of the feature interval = 17.5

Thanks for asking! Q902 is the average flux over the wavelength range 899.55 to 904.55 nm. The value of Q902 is 16.9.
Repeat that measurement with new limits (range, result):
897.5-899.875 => 17.5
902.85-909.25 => 17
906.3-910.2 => 17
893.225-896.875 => 17.7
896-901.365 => 17.4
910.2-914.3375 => 17.1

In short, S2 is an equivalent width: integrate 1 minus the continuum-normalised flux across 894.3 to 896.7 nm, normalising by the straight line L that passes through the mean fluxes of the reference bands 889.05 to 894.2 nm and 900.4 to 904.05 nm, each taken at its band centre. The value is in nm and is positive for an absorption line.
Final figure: -0.05 nm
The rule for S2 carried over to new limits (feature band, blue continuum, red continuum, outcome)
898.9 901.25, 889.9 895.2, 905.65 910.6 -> 0.00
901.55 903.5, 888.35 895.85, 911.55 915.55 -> 0.06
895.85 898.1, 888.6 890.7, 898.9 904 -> -0.01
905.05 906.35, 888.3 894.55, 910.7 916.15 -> 0.04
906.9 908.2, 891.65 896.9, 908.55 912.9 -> 0.02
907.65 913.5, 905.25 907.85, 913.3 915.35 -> -0.07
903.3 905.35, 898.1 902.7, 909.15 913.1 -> 0.01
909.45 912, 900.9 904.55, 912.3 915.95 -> -0.01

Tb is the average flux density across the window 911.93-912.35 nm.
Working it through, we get 17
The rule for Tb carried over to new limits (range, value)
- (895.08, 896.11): 17.9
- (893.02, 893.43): 17.5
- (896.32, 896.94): 17.4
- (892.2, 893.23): 17.4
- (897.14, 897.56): 17.5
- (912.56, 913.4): 17.6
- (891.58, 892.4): 17.7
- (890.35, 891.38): 17.4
